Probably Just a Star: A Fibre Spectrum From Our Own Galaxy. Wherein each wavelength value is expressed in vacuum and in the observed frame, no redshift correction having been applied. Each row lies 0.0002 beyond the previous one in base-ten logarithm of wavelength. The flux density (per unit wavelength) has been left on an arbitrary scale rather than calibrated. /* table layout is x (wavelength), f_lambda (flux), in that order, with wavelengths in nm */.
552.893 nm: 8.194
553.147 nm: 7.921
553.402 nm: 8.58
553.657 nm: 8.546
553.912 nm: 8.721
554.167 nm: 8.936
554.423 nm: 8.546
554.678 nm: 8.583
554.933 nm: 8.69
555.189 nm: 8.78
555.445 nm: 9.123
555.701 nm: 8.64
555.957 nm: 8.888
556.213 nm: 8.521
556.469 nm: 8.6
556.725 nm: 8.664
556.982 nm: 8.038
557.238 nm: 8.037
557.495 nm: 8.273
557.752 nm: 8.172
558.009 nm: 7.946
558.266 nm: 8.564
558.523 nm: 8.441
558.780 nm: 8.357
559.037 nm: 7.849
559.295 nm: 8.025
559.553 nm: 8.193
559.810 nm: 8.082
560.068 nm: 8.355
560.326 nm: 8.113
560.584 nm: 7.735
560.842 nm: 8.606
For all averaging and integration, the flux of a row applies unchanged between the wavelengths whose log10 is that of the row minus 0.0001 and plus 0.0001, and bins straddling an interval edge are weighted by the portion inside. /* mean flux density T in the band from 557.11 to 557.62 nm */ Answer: 8.15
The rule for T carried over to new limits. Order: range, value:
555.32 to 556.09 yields 8.88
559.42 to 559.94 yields 8.14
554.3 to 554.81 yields 8.58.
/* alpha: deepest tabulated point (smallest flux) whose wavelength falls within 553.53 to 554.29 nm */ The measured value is 8.546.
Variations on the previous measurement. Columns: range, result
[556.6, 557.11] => 8.038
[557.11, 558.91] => 7.946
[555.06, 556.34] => 8.521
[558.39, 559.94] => 7.849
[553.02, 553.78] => 7.921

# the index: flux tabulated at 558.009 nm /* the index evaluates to 7.946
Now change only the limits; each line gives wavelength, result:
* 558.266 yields 8.564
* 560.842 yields 8.606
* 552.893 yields 8.194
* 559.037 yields 7.849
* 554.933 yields 8.69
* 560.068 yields 8.355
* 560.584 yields 7.735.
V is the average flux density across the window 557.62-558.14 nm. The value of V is 8.06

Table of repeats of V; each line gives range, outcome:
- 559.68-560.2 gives 8.23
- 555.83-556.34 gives 8.71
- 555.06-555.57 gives 8.94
